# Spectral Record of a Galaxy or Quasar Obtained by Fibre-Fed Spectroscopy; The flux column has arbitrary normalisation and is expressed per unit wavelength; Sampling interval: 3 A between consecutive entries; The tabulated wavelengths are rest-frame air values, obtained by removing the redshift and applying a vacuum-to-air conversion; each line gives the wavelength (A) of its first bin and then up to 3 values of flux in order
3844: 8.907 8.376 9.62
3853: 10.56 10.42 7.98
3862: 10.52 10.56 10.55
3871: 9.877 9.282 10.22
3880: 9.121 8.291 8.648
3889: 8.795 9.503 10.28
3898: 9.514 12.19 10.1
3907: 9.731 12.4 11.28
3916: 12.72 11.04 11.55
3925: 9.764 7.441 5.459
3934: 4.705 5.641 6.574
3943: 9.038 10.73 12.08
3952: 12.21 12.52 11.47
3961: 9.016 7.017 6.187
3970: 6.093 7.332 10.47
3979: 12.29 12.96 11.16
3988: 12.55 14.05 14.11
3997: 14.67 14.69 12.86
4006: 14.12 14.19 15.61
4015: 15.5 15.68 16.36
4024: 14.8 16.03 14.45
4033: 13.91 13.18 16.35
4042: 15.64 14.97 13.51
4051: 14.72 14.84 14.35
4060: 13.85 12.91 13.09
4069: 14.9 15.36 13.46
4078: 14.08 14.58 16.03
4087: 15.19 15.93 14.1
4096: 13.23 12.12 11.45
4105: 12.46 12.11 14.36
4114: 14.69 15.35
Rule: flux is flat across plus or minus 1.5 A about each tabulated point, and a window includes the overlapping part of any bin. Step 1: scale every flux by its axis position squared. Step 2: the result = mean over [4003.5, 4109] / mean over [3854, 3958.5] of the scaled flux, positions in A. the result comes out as 1.6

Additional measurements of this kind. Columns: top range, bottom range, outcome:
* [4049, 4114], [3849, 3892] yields 1.62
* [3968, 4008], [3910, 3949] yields 1.37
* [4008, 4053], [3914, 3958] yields 1.66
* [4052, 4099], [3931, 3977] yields 1.77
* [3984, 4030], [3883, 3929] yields 1.48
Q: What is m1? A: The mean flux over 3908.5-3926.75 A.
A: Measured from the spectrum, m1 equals 11.4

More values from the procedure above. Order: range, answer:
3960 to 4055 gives 13.1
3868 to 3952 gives 9.55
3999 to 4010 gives 13.9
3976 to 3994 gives 12.6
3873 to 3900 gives 9.35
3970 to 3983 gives 10.1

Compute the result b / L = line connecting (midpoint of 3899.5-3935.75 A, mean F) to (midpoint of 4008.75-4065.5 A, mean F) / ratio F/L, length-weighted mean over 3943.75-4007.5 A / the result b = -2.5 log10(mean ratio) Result 0.09 mag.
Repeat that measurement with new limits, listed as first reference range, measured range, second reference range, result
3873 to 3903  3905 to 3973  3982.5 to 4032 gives 0.24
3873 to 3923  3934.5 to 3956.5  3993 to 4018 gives 0.26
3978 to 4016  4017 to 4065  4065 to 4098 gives -0.04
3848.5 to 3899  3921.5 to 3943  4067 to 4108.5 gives 0.44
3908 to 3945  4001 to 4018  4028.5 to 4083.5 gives -0.17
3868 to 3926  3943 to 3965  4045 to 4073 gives 0.09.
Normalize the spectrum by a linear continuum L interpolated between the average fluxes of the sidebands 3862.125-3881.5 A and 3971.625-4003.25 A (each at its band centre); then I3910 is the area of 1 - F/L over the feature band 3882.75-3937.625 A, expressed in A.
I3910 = 6.4 A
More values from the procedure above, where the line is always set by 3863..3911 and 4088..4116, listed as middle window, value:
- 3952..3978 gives 5.0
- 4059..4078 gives -1.5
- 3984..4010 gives -4.2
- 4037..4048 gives -2.4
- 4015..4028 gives -3.8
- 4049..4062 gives -1.7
